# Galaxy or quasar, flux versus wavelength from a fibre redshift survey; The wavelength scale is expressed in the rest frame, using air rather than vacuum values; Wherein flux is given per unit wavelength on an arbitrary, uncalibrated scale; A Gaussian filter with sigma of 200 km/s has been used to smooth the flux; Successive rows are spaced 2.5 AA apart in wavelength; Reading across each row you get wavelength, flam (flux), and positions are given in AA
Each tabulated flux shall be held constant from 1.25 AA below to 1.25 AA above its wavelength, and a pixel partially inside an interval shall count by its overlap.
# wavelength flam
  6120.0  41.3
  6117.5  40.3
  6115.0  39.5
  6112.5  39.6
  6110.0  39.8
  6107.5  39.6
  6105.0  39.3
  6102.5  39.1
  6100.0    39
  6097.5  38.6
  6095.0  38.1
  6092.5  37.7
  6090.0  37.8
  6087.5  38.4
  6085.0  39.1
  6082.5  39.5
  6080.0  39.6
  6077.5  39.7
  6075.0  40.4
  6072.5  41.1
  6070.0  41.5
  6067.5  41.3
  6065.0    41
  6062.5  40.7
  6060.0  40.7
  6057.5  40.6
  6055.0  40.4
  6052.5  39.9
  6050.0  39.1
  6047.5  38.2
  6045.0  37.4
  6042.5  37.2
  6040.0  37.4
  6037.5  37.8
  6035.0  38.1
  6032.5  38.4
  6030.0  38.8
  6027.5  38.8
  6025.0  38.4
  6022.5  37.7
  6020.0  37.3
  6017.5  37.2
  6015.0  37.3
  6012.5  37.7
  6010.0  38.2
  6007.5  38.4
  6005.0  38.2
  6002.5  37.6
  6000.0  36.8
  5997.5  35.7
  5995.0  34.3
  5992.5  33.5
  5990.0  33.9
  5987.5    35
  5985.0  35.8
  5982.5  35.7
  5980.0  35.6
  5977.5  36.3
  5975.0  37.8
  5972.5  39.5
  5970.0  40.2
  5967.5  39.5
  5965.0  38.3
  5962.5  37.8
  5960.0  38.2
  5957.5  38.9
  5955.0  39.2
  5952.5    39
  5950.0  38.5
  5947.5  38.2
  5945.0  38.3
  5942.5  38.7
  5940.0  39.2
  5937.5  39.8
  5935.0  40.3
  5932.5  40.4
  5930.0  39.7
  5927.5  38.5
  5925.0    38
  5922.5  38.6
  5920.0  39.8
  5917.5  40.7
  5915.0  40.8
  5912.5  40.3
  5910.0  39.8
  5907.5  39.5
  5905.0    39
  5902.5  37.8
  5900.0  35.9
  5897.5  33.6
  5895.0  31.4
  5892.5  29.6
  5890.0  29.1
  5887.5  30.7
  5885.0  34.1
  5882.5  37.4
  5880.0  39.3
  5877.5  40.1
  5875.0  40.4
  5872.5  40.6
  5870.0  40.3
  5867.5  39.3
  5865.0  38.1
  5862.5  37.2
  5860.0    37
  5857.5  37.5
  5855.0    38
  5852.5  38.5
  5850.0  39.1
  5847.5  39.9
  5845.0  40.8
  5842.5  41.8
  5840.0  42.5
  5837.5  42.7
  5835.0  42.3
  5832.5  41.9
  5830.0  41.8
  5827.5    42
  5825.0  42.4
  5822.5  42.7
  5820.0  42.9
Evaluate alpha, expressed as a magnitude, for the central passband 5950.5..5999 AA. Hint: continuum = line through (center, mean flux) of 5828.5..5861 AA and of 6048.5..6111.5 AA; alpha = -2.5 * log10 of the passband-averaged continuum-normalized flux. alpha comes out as 0.08 mag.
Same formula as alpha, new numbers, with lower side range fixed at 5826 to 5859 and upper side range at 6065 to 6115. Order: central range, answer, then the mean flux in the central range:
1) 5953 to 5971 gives 0.03 mag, 38.9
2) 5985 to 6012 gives 0.11 mag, 36.2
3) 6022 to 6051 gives 0.05 mag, 38.1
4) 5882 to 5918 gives 0.13 mag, 35.9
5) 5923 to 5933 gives 0.03 mag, 39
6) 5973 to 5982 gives 0.09 mag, 36.7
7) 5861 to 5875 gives 0.04 mag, 39.2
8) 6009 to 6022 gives 0.06 mag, 37.5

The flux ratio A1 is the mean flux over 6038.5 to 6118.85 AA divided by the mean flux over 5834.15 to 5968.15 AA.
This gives 1.03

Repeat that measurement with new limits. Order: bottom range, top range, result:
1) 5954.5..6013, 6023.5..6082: 1.06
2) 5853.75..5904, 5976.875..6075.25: 1.04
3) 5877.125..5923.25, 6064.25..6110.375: 1.08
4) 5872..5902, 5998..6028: 1.07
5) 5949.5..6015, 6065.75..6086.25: 1.08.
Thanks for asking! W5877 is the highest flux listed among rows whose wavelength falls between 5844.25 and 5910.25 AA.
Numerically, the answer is 40.8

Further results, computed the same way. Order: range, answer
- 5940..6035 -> 40.2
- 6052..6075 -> 41.5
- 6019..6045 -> 38.8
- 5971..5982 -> 39.5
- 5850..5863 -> 39.1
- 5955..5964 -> 39.2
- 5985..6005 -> 38.2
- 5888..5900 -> 35.9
